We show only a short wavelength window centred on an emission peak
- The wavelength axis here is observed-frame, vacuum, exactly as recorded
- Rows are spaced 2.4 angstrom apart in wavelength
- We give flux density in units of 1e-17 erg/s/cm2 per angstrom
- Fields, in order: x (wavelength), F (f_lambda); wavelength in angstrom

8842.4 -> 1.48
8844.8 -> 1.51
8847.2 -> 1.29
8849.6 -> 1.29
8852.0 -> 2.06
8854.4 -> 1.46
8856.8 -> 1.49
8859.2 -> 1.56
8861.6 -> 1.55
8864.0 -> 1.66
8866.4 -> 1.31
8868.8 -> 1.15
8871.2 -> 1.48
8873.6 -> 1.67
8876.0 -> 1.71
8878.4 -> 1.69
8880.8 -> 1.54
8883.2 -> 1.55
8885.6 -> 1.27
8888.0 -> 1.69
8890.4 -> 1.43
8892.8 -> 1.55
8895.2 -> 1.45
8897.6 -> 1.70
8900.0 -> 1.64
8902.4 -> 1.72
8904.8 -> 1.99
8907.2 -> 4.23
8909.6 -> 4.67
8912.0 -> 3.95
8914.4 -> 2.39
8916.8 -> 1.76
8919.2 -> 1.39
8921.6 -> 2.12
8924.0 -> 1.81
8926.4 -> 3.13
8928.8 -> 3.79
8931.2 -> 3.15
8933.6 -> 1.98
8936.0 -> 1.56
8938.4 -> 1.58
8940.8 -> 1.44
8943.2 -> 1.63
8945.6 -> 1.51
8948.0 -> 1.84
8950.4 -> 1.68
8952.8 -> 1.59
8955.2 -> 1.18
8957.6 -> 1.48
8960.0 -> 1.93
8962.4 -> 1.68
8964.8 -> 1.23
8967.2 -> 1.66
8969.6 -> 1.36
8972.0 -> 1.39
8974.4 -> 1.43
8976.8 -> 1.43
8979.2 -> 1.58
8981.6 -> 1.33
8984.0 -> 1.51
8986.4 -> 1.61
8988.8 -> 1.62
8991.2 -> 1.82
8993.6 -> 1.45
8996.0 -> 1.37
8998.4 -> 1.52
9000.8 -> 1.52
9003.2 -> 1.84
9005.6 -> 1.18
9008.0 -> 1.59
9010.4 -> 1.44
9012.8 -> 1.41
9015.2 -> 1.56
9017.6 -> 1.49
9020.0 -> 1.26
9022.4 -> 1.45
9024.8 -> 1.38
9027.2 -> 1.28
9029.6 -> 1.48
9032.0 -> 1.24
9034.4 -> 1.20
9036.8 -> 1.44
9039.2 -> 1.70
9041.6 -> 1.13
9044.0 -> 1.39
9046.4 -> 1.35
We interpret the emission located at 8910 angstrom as [S II]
